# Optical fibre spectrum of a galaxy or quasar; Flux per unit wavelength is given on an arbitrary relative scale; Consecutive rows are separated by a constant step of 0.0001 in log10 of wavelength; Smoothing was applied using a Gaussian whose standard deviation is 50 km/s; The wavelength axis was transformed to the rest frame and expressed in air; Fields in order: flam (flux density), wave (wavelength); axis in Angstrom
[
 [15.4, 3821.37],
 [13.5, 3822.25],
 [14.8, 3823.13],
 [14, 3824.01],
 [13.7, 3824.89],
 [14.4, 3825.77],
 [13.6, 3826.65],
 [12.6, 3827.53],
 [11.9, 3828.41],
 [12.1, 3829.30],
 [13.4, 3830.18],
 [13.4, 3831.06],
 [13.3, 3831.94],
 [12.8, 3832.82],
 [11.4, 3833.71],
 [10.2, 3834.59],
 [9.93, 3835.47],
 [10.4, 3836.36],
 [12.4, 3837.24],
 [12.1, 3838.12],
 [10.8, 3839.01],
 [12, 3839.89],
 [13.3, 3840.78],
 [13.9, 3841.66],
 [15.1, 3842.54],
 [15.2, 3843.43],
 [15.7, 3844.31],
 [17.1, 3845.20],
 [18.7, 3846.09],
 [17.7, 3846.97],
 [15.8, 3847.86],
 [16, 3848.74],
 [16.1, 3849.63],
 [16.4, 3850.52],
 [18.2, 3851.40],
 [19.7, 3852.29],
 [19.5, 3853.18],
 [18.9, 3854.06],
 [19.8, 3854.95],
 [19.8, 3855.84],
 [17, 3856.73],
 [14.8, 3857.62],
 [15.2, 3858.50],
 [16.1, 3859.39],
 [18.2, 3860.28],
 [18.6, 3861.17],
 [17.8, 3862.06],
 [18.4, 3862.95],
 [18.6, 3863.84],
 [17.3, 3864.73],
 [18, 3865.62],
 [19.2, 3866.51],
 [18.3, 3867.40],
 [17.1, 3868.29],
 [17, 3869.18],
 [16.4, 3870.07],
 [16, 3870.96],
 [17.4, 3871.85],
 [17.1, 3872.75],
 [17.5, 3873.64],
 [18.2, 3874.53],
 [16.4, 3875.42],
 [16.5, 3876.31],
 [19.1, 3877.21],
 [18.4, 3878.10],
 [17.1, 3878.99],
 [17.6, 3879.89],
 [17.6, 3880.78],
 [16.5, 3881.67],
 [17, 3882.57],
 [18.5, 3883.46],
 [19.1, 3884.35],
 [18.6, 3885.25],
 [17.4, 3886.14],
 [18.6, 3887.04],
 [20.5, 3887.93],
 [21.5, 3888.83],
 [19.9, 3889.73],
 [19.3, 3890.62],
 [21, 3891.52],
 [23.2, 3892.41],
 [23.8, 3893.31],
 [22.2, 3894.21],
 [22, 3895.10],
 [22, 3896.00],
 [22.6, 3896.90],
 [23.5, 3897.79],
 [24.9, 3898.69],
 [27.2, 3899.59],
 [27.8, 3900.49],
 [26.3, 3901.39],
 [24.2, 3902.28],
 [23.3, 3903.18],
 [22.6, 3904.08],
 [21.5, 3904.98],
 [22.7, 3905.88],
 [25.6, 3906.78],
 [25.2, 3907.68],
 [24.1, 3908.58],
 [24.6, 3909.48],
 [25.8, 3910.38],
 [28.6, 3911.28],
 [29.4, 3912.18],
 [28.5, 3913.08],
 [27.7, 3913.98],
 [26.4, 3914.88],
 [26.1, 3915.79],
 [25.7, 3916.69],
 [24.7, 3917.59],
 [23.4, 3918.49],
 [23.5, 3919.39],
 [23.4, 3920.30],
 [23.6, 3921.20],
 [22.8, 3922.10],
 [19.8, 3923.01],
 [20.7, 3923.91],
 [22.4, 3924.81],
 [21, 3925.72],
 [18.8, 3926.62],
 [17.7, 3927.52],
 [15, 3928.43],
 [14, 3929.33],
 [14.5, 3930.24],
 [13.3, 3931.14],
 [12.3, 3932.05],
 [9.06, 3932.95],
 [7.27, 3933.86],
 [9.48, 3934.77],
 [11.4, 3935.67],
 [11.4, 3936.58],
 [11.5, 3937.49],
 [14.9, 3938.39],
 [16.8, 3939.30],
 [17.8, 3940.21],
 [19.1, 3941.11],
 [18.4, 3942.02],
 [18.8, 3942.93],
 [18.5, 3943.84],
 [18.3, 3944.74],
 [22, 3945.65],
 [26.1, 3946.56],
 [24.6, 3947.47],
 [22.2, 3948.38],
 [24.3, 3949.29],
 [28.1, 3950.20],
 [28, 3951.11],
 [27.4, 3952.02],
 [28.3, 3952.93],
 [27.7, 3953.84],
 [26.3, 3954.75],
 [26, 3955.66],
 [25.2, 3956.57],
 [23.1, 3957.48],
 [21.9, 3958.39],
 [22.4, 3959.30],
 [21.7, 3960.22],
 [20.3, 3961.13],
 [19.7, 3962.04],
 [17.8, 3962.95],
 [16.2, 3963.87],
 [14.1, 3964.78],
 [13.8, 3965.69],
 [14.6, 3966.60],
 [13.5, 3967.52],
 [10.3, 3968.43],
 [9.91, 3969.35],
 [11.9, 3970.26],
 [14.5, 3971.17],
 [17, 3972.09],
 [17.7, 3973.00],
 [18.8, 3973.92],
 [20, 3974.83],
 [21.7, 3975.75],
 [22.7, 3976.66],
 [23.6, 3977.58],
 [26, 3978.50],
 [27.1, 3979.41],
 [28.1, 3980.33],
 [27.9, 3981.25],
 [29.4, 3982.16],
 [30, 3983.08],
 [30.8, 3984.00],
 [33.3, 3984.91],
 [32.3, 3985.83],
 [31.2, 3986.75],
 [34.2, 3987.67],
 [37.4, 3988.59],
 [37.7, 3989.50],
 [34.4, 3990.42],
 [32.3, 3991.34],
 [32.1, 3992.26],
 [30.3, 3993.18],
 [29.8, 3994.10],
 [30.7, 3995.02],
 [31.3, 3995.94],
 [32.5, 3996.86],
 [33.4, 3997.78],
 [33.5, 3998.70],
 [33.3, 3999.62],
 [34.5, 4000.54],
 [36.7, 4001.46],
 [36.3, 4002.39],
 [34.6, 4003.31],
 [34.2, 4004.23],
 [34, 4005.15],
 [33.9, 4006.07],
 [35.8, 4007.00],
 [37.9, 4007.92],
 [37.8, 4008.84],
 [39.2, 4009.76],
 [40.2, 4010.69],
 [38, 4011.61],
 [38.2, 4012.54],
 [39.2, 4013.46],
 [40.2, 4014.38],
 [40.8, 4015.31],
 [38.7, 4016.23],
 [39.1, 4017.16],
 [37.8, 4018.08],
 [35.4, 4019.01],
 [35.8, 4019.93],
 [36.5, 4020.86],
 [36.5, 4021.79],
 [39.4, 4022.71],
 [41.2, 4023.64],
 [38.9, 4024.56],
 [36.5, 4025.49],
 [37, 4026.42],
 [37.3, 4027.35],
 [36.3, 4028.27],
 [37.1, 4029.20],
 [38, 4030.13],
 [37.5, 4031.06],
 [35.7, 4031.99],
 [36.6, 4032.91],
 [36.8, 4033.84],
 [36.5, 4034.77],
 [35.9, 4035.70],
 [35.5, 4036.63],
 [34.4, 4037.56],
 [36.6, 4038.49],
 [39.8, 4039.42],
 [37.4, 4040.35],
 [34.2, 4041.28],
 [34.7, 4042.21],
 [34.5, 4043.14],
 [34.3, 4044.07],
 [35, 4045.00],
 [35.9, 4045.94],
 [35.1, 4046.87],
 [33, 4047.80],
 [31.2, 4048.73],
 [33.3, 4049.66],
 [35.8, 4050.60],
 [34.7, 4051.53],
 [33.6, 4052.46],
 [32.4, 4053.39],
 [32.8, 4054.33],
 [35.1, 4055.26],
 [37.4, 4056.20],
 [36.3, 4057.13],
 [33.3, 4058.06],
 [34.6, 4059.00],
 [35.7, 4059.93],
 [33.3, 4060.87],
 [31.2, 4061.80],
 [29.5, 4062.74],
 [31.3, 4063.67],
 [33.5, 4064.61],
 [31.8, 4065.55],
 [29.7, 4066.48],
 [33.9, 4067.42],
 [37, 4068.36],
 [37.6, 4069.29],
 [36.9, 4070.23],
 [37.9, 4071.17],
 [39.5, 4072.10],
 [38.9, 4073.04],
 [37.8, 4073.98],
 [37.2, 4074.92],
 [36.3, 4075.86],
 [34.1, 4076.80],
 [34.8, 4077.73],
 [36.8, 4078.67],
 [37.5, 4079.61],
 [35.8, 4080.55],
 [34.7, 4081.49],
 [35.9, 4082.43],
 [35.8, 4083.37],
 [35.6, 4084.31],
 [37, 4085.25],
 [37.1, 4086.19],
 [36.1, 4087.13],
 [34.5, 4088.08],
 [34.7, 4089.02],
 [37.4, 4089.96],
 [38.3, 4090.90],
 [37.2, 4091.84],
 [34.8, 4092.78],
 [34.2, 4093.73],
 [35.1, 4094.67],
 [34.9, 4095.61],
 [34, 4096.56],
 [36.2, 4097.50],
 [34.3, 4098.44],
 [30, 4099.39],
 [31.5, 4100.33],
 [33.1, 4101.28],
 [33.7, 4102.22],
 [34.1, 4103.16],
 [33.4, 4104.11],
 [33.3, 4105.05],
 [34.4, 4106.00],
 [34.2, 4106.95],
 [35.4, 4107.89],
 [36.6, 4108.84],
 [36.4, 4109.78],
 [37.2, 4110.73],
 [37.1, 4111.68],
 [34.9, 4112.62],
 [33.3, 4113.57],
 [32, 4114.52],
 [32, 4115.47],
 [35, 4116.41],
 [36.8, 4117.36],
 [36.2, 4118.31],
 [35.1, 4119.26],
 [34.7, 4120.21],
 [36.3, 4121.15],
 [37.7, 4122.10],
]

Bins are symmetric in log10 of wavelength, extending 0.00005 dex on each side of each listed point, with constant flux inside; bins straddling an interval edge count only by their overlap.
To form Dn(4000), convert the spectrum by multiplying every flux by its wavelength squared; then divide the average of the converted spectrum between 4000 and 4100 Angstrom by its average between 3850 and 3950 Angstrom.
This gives 1.95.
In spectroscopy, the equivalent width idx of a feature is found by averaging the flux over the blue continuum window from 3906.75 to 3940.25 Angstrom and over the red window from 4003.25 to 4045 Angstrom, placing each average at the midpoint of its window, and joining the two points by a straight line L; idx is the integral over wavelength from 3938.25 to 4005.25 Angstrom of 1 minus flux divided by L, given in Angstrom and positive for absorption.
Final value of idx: 7.6 Angstrom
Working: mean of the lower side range 19.9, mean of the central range 25.1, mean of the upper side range 37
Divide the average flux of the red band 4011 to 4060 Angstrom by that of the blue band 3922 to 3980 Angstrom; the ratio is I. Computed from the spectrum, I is 1.92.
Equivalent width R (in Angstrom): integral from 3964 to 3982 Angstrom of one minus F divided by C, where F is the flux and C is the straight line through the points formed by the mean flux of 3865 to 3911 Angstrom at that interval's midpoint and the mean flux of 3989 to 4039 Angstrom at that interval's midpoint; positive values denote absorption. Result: 7.2 Angstrom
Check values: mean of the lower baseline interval 20.6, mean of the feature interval 18.7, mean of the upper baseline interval 36.1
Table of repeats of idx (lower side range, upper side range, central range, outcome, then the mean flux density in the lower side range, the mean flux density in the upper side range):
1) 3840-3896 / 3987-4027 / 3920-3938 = 6.8 Angstrom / 18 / 36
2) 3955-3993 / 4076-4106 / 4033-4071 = -4.2 Angstrom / 23.6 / 35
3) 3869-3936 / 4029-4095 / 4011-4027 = -3.5 Angstrom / 20.5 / 35.4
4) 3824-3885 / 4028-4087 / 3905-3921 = -2.9 Angstrom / 16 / 35.3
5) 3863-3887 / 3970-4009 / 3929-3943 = 6.1 Angstrom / 17.6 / 29.9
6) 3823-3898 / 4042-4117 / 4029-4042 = -2.2 Angstrom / 16.8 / 34.8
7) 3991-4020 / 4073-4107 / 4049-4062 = 0.4 Angstrom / 35.6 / 35.2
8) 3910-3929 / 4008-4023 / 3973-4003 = 3.4 Angstrom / 23.5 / 38.3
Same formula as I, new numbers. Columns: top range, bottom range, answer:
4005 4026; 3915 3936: 2.06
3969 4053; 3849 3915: 1.63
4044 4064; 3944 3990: 1.45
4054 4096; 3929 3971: 1.93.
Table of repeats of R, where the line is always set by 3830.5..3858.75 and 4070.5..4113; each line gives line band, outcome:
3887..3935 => -3.4 Angstrom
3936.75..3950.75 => 2.0 Angstrom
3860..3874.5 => -0.6 Angstrom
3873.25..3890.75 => -0.1 Angstrom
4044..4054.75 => -0.6 Angstrom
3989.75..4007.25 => -3.5 Angstrom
